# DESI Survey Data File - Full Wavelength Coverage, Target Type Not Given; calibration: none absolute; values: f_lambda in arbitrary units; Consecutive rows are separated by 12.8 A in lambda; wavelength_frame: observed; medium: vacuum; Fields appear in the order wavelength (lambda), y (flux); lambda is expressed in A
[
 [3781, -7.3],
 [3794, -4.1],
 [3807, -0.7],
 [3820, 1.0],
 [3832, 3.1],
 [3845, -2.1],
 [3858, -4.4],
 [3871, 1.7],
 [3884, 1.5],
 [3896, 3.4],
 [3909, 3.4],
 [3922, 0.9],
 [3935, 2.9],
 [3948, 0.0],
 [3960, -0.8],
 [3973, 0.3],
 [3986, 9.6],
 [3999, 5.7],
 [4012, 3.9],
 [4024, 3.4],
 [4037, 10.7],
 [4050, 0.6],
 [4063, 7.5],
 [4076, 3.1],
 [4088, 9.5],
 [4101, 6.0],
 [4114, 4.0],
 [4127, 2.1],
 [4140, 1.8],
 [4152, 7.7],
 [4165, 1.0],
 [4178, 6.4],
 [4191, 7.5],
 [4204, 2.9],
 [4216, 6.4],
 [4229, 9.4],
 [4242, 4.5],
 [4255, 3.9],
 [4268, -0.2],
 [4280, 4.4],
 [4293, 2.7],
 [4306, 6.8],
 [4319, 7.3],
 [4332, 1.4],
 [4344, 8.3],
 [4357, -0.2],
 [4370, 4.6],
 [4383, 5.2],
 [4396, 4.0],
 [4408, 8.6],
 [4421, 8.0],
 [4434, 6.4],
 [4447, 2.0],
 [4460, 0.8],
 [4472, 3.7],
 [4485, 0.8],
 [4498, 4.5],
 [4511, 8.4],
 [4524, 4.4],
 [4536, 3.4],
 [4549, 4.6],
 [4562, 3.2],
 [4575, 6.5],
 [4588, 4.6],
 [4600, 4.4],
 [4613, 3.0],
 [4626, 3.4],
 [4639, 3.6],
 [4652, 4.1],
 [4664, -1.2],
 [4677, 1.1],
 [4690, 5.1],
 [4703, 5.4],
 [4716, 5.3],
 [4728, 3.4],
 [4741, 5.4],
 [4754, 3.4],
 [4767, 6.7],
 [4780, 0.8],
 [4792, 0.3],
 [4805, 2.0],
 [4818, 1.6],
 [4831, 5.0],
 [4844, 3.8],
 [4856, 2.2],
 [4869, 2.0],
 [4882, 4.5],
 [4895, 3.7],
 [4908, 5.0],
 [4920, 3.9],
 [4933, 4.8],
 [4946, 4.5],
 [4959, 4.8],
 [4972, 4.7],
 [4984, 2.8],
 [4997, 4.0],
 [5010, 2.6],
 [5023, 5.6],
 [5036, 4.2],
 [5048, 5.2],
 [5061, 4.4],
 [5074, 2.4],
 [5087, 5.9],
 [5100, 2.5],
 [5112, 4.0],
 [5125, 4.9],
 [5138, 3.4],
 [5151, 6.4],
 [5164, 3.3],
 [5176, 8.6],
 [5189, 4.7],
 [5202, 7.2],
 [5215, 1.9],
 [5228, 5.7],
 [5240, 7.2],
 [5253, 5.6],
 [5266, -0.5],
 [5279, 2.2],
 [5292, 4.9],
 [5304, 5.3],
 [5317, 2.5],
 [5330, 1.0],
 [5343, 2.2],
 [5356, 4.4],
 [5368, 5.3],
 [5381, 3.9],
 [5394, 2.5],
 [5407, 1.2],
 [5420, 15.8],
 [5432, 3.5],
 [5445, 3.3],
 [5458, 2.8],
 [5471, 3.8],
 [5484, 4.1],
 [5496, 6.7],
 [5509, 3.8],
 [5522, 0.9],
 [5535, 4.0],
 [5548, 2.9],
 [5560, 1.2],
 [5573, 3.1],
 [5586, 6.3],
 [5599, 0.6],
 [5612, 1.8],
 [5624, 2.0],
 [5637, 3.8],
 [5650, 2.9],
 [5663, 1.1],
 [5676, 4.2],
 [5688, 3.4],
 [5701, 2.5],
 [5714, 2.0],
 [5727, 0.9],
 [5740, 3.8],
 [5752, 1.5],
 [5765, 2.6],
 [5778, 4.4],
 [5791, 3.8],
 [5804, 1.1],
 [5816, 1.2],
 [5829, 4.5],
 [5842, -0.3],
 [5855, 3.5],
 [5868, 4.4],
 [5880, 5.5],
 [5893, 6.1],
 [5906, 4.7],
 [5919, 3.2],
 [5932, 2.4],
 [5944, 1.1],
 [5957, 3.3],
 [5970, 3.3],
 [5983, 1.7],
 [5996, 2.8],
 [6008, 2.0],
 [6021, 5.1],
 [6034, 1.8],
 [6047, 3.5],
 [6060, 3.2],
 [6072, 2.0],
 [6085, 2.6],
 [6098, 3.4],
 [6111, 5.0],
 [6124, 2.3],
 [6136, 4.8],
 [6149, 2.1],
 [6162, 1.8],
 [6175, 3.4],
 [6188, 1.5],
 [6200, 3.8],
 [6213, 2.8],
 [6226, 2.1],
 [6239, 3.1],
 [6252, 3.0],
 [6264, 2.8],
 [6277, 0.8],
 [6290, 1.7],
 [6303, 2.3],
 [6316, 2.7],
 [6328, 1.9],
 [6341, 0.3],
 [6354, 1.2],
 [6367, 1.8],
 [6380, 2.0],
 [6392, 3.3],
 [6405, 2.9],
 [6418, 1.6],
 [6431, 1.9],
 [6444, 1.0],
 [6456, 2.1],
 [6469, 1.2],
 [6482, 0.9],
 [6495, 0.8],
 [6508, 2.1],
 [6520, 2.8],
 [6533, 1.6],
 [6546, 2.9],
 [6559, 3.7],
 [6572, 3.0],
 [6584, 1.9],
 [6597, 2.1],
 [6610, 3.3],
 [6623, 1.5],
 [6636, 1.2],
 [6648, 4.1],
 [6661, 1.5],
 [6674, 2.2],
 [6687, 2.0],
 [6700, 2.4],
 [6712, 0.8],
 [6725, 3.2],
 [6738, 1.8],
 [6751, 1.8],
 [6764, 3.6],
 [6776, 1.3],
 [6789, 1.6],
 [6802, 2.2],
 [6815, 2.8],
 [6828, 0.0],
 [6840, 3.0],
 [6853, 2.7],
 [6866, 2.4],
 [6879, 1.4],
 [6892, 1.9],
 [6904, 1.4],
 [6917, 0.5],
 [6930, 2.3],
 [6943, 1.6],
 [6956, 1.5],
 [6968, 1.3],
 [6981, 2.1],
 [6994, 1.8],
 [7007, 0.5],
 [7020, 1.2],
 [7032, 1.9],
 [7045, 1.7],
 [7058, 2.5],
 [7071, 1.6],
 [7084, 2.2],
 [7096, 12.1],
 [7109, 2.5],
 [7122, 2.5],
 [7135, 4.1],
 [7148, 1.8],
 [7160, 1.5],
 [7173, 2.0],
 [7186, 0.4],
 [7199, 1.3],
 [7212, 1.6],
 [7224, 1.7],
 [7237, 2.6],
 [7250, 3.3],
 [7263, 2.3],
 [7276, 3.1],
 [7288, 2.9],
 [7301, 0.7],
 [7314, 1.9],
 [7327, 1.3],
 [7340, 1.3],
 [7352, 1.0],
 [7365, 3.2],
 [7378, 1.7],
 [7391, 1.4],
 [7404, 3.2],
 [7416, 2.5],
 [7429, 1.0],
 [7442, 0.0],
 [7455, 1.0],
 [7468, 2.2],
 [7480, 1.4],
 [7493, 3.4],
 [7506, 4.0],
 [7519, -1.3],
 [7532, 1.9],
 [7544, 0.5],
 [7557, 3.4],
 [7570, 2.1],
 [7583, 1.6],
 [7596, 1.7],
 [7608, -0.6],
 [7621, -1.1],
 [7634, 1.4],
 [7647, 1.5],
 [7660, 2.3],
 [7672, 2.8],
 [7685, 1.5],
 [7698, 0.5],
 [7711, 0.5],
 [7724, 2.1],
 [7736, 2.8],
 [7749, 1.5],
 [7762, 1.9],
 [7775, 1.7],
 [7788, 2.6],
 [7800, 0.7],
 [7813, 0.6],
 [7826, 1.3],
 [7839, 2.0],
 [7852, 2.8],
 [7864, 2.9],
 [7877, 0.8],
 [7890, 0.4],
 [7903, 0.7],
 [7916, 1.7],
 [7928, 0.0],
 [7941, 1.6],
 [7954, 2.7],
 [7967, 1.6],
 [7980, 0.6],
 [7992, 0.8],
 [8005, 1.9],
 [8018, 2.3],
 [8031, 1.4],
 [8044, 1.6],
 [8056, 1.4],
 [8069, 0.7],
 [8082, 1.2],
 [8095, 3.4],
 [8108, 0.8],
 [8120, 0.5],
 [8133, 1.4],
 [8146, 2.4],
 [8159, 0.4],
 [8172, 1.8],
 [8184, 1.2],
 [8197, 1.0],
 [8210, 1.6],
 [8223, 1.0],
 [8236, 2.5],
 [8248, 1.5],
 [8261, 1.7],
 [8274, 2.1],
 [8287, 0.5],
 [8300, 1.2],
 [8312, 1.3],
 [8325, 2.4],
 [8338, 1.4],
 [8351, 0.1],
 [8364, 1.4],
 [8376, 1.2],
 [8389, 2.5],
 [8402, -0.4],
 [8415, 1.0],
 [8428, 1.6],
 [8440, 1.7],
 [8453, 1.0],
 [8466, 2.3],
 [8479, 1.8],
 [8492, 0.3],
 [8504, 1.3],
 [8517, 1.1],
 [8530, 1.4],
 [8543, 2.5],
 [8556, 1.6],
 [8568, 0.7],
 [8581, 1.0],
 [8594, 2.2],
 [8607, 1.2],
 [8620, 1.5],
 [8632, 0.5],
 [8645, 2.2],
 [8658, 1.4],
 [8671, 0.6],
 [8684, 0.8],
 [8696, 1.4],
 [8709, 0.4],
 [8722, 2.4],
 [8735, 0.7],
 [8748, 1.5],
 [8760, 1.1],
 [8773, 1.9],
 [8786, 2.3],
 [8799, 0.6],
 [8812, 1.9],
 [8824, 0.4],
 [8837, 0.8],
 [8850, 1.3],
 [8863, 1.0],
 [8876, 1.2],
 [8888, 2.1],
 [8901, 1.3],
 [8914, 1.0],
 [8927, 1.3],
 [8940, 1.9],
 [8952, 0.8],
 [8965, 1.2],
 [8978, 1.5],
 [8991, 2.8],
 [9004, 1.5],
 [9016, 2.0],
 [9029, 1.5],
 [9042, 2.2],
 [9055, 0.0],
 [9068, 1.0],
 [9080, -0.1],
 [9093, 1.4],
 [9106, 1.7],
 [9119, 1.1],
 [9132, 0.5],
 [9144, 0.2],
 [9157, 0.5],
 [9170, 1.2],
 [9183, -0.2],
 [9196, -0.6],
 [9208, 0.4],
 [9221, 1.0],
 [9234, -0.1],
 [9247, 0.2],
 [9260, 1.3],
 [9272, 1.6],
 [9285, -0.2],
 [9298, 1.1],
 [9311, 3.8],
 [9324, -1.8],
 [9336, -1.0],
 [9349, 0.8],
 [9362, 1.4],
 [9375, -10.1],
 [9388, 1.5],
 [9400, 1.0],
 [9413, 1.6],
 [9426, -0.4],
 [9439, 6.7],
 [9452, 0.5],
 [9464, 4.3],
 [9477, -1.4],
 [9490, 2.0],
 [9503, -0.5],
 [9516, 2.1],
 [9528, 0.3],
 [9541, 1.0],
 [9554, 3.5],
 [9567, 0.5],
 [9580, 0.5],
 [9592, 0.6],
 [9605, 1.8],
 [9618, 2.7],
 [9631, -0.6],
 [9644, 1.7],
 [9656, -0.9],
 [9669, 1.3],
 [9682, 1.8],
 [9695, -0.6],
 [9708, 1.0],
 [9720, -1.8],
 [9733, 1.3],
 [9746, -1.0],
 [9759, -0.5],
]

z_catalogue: 0.08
